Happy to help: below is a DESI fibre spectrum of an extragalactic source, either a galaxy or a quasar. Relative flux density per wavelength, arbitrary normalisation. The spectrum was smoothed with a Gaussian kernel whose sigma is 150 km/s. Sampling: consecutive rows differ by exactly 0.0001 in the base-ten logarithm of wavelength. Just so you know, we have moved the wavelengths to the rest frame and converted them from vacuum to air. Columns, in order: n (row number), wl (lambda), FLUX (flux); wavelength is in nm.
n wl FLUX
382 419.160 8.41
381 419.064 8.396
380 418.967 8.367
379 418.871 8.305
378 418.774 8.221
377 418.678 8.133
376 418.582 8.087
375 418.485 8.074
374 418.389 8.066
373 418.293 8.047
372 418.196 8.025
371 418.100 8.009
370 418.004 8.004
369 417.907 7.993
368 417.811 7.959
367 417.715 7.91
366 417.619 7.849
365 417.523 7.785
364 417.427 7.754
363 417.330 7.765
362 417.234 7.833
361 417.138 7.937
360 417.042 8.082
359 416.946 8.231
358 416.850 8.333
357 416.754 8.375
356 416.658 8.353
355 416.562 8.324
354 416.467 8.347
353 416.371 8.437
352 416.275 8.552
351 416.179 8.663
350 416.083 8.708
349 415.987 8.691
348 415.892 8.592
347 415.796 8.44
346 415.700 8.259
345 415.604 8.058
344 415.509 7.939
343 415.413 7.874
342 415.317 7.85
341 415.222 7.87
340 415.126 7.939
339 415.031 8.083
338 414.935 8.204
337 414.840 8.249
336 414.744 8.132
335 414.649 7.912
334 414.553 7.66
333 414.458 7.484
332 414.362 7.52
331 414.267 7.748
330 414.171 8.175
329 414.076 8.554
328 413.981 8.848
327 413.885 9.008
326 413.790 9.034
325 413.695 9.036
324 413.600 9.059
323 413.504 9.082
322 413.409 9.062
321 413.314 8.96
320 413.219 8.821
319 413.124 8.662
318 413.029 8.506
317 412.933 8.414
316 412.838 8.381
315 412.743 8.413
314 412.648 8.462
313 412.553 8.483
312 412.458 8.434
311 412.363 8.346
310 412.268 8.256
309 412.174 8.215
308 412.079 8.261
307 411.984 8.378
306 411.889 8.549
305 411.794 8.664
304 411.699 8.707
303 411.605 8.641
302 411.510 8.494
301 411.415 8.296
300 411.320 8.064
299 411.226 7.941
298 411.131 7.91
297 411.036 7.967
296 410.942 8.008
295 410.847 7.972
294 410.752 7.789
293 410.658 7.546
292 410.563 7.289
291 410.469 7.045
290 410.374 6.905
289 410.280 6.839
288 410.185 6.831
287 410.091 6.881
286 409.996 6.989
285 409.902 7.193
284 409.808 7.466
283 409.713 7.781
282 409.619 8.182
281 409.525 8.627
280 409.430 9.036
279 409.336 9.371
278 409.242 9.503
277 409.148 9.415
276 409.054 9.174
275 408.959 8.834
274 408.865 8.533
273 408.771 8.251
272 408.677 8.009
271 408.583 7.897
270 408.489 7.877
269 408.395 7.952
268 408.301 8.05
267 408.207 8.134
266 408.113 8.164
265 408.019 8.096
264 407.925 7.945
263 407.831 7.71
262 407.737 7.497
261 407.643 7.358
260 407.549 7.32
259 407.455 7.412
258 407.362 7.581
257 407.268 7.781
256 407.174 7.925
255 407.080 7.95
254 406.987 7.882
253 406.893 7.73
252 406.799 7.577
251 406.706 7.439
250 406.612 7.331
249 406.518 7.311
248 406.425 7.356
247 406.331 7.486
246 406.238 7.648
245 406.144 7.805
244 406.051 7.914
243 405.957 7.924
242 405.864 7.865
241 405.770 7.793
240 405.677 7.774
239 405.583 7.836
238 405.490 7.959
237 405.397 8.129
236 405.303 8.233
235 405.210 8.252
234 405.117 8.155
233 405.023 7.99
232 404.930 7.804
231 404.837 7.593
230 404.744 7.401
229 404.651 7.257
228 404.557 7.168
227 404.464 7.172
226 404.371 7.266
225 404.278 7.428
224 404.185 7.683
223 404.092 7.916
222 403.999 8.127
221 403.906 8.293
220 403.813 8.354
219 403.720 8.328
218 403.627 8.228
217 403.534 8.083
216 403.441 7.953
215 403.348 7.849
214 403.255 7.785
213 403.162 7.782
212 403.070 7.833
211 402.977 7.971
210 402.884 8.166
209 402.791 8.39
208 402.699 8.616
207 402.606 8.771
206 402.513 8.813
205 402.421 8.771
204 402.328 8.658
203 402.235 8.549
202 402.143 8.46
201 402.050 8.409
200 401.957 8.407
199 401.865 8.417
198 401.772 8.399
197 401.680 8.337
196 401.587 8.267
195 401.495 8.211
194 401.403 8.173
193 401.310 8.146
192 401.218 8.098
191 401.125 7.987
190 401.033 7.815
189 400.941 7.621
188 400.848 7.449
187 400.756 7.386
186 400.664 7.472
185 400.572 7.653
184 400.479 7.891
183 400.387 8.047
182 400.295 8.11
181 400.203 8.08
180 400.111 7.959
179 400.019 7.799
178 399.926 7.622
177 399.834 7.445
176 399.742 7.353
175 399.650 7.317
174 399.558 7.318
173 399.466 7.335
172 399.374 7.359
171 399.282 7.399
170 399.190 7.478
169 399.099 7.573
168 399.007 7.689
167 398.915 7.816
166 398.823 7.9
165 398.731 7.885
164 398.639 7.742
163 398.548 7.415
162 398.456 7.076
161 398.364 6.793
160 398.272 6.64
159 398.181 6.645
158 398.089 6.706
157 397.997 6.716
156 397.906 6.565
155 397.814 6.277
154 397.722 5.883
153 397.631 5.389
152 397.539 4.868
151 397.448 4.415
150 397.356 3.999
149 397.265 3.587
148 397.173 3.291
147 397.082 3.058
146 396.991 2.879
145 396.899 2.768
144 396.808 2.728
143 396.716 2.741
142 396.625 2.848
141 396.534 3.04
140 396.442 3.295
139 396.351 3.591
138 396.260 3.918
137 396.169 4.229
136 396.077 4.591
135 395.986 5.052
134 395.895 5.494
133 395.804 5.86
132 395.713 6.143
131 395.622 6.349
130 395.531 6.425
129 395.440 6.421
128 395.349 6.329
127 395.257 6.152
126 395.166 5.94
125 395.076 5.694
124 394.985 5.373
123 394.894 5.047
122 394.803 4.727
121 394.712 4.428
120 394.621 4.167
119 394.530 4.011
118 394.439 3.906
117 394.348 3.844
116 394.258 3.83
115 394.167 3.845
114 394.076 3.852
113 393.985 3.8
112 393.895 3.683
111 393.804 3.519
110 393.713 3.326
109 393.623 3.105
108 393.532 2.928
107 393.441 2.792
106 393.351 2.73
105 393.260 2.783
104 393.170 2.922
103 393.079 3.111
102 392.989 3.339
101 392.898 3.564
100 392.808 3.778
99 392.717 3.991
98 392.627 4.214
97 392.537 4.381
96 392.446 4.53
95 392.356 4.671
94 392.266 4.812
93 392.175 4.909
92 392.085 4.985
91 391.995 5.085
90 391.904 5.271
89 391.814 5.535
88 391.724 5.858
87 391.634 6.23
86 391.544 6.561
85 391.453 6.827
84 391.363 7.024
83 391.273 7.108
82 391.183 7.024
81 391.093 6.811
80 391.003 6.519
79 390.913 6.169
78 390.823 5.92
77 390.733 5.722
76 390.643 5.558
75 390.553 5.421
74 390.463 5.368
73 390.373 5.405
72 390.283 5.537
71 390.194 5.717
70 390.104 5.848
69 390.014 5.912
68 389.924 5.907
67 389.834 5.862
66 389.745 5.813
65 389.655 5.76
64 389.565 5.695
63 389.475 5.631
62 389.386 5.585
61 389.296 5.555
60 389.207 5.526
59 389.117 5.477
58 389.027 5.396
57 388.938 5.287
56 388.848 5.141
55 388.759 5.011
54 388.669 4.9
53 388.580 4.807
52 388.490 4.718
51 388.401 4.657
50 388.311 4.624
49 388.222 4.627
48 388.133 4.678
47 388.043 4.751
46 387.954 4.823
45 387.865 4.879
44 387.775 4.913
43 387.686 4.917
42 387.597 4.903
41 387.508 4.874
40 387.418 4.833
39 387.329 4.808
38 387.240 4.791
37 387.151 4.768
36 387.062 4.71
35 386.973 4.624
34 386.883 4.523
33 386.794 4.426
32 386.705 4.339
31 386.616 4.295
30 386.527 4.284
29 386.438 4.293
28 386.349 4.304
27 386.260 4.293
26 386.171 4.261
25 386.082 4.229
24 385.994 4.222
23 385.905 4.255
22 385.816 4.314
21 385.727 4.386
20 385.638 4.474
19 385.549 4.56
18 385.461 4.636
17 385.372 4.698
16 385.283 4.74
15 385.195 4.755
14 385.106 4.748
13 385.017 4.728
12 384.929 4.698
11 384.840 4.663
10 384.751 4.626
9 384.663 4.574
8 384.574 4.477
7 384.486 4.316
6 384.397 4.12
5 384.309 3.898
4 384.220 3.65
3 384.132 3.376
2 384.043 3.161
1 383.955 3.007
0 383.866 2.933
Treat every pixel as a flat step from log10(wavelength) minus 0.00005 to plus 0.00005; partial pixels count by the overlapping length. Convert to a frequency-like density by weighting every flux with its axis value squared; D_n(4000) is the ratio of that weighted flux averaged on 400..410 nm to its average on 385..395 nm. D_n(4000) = 1.80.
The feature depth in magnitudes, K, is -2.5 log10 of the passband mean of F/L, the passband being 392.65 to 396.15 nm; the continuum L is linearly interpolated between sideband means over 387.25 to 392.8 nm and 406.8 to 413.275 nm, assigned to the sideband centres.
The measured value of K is 0.339 mag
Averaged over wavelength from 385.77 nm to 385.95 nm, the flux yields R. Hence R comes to 4.27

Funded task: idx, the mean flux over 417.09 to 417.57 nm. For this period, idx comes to 7.8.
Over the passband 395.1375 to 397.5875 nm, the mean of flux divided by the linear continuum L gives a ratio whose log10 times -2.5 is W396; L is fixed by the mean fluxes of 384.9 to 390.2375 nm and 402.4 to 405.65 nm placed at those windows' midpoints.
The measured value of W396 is 0.42 mag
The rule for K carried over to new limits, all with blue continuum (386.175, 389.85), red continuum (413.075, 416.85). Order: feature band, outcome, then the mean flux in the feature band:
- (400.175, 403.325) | -0.22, 8.14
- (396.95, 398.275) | 0.21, 5.09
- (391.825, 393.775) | 0.38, 3.89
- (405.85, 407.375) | -0.05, 7.67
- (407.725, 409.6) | -0.12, 8.42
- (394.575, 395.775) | 0.04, 5.63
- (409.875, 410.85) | 0.09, 7.17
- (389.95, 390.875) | -0.09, 5.65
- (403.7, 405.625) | -0.11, 7.82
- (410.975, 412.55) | -0.05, 8.33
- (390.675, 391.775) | -0.21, 6.47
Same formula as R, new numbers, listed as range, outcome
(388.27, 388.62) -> 4.69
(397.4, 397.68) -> 4.9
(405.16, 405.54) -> 8.15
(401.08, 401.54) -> 8.12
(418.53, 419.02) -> 8.22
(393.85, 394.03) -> 3.76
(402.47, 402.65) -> 8.78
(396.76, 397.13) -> 2.86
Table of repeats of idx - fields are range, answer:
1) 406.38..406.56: 7.36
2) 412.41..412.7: 8.46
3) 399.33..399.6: 7.34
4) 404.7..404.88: 7.51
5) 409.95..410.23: 6.9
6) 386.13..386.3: 4.28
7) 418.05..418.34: 8.02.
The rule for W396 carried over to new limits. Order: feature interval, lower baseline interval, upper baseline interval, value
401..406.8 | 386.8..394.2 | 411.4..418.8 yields -0.18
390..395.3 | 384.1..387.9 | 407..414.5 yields 0.13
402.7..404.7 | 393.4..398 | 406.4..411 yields -0.20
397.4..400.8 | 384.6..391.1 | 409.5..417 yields -0.12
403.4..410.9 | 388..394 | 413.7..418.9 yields -0.12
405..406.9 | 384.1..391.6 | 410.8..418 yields -0.08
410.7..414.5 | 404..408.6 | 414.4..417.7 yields -0.06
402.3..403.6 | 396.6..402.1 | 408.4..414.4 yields -0.14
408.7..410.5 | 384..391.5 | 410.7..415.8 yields -0.03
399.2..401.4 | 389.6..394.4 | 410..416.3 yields -0.24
